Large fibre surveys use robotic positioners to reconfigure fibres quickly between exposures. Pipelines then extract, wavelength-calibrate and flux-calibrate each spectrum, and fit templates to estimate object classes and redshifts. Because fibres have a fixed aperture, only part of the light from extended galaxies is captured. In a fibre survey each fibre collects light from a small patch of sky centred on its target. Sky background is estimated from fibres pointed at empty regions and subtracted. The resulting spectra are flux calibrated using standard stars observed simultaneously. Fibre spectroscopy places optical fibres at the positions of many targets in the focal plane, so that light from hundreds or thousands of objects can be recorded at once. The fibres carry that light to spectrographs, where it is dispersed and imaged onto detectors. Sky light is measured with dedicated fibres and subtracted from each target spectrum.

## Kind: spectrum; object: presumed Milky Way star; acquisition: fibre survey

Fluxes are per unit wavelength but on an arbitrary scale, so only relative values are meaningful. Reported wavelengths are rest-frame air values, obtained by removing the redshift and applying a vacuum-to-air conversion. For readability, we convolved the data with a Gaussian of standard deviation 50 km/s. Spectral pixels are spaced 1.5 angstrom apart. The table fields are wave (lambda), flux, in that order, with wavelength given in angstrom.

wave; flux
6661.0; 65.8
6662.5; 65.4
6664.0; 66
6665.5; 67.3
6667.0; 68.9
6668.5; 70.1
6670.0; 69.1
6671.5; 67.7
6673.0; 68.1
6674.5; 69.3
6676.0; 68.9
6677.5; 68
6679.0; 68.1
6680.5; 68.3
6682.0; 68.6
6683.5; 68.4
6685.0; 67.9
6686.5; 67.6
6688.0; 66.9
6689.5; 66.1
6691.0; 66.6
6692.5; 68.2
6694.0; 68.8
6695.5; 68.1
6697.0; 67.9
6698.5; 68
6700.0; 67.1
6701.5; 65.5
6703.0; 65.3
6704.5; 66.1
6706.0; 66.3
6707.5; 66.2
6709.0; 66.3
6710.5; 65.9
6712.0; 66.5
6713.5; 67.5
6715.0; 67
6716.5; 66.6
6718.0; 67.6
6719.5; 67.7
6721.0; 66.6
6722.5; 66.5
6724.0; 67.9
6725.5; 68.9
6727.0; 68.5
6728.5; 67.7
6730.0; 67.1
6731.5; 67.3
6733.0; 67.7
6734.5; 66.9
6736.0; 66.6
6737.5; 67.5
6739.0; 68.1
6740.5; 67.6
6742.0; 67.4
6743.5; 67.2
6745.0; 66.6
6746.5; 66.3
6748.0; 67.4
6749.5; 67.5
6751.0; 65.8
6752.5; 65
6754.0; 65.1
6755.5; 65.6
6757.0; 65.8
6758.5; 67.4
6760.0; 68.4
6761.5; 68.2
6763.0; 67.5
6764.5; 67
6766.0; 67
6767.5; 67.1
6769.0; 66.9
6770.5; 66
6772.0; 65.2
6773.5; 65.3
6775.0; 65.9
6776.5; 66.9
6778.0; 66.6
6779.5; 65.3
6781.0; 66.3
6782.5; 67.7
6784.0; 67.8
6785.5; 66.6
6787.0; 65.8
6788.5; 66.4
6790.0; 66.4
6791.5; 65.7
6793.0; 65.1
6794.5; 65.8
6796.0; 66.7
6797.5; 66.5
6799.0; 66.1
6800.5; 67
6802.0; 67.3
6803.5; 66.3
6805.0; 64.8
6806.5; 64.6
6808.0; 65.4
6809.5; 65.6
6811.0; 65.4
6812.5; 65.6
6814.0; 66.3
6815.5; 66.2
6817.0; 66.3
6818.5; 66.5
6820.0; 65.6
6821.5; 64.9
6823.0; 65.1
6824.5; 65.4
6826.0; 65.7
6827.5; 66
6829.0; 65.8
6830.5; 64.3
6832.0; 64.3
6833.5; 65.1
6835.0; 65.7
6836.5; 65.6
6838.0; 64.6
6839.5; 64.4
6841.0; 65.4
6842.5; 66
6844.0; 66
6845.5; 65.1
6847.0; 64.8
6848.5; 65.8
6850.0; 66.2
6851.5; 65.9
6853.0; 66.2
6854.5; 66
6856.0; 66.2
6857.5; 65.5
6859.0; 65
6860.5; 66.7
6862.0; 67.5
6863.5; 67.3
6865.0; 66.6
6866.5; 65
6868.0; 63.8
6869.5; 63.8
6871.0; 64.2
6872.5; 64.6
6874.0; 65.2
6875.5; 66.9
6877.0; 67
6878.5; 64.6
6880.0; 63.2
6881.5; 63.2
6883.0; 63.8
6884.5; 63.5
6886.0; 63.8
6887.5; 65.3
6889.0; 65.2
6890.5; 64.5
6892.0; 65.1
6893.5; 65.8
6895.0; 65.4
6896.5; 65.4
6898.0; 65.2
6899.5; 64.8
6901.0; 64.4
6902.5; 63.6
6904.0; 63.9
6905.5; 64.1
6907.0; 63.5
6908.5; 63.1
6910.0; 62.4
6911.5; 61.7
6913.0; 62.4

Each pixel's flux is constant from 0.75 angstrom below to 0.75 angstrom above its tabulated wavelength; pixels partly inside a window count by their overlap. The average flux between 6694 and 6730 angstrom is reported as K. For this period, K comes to 67.1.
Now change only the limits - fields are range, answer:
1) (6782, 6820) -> 66.1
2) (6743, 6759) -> 66.3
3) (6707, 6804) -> 66.8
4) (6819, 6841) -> 65.2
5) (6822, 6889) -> 65.3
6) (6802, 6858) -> 65.6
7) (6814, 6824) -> 65.8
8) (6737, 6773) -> 66.8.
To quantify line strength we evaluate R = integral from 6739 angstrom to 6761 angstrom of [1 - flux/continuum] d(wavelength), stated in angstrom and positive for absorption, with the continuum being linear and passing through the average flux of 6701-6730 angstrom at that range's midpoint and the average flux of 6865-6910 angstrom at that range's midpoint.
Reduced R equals -0.1 angstrom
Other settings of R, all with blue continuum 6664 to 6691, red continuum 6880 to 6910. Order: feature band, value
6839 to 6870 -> -0.3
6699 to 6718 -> 0.3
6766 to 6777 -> 0.0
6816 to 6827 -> 0.0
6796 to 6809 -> 0.0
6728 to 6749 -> -0.1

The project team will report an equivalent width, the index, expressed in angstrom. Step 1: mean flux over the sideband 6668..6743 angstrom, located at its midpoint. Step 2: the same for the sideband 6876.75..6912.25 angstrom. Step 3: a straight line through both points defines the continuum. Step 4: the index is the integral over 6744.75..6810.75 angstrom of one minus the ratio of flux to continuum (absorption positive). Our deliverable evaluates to -0.11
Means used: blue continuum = 67.5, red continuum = 64.2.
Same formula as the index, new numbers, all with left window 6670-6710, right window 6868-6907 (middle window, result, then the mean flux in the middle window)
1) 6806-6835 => 0.05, 65.5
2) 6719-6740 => -0.18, 67.5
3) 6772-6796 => -0.03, 66.2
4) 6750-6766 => -0.03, 66.6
